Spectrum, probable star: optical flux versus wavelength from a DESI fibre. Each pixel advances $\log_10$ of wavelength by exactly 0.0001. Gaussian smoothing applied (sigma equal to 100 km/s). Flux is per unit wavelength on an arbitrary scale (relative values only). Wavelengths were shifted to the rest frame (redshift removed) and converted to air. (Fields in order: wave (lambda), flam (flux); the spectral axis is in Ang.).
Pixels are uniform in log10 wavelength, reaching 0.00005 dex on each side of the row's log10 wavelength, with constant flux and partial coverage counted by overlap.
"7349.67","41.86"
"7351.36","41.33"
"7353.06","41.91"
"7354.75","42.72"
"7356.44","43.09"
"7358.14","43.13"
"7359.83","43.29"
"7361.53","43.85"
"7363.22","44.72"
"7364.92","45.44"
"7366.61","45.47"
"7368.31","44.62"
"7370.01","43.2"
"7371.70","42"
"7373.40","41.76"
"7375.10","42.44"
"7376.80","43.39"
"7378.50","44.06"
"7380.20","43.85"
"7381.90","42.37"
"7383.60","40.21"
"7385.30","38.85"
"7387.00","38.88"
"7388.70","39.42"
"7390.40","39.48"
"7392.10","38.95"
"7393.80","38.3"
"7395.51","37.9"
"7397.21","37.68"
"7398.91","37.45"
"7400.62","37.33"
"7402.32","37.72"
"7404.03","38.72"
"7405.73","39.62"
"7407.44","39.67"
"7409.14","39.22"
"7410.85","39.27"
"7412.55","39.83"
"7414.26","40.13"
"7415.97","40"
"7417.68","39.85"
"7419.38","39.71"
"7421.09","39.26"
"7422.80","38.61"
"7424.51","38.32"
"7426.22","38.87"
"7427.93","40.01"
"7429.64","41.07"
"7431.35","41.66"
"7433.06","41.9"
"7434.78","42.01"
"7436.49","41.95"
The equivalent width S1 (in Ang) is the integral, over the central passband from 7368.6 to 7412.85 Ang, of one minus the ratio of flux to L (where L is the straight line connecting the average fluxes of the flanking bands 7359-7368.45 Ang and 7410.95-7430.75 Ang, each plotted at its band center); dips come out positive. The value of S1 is 2.22 Ang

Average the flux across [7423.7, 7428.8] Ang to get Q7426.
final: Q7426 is 39.1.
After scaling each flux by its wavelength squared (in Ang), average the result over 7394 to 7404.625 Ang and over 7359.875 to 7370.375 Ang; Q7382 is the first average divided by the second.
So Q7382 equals 0.86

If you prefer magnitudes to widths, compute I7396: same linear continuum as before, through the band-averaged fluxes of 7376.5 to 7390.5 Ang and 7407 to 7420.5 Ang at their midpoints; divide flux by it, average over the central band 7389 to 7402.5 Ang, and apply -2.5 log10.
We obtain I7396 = 0.07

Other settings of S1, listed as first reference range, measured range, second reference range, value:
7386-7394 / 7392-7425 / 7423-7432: 0.5 Ang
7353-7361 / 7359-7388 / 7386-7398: -1.3 Ang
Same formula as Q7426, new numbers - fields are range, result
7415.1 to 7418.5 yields 39.9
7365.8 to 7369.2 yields 44.9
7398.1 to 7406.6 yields 38.1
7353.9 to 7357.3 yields 42.9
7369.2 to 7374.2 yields 42.4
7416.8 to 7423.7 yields 39.4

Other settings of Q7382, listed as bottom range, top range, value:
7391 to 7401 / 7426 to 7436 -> 1.09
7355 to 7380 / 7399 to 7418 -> 0.91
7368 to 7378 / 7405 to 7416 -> 0.94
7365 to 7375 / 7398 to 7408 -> 0.89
